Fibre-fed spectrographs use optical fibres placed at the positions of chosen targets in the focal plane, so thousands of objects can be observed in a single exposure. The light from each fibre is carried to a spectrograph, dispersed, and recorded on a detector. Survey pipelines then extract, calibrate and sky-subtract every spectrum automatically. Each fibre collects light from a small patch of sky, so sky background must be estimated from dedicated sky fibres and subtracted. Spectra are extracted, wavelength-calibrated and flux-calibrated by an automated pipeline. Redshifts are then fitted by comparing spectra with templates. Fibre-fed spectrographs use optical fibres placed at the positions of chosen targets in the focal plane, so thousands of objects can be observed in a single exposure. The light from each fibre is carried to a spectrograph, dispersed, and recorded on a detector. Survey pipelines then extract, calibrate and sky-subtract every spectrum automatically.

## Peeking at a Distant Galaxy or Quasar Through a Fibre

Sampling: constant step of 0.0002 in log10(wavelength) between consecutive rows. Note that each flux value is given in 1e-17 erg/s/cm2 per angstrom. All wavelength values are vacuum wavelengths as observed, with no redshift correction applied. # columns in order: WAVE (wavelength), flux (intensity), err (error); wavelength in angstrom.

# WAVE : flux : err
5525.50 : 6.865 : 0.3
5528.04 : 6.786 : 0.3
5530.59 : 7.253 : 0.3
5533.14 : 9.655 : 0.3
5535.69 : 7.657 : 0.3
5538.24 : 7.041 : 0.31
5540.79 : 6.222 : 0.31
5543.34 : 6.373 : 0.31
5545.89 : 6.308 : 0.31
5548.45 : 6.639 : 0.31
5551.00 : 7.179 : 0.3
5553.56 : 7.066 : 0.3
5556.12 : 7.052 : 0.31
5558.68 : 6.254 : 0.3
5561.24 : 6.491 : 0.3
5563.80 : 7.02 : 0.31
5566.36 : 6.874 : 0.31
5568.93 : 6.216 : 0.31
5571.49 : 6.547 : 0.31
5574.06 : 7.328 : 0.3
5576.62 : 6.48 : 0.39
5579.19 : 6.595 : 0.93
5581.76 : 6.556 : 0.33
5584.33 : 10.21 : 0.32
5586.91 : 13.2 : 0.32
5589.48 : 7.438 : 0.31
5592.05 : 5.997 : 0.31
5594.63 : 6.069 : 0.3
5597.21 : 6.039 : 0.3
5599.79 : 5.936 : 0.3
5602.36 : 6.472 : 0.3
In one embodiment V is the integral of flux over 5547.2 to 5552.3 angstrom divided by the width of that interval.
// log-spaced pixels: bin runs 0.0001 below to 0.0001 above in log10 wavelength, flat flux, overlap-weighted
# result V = 6.91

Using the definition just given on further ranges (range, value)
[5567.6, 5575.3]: 6.69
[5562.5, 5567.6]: 6.95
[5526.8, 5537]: 7.83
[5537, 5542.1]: 6.63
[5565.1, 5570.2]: 6.54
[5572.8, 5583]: 6.74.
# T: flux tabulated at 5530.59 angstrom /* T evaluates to 7.253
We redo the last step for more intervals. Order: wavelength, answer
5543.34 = 6.373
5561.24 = 6.491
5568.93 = 6.216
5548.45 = 6.639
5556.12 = 7.052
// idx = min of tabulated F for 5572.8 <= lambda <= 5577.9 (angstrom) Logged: 6.48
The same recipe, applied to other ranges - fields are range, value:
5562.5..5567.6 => 6.874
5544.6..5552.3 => 6.308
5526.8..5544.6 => 6.222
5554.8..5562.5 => 6.254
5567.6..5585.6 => 6.216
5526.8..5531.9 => 6.786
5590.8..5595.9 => 5.997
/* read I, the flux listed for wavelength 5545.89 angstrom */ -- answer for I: 6.308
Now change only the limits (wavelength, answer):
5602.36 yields 6.472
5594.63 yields 6.069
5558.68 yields 6.254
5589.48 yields 7.438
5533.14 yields 9.655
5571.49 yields 6.547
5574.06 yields 7.328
